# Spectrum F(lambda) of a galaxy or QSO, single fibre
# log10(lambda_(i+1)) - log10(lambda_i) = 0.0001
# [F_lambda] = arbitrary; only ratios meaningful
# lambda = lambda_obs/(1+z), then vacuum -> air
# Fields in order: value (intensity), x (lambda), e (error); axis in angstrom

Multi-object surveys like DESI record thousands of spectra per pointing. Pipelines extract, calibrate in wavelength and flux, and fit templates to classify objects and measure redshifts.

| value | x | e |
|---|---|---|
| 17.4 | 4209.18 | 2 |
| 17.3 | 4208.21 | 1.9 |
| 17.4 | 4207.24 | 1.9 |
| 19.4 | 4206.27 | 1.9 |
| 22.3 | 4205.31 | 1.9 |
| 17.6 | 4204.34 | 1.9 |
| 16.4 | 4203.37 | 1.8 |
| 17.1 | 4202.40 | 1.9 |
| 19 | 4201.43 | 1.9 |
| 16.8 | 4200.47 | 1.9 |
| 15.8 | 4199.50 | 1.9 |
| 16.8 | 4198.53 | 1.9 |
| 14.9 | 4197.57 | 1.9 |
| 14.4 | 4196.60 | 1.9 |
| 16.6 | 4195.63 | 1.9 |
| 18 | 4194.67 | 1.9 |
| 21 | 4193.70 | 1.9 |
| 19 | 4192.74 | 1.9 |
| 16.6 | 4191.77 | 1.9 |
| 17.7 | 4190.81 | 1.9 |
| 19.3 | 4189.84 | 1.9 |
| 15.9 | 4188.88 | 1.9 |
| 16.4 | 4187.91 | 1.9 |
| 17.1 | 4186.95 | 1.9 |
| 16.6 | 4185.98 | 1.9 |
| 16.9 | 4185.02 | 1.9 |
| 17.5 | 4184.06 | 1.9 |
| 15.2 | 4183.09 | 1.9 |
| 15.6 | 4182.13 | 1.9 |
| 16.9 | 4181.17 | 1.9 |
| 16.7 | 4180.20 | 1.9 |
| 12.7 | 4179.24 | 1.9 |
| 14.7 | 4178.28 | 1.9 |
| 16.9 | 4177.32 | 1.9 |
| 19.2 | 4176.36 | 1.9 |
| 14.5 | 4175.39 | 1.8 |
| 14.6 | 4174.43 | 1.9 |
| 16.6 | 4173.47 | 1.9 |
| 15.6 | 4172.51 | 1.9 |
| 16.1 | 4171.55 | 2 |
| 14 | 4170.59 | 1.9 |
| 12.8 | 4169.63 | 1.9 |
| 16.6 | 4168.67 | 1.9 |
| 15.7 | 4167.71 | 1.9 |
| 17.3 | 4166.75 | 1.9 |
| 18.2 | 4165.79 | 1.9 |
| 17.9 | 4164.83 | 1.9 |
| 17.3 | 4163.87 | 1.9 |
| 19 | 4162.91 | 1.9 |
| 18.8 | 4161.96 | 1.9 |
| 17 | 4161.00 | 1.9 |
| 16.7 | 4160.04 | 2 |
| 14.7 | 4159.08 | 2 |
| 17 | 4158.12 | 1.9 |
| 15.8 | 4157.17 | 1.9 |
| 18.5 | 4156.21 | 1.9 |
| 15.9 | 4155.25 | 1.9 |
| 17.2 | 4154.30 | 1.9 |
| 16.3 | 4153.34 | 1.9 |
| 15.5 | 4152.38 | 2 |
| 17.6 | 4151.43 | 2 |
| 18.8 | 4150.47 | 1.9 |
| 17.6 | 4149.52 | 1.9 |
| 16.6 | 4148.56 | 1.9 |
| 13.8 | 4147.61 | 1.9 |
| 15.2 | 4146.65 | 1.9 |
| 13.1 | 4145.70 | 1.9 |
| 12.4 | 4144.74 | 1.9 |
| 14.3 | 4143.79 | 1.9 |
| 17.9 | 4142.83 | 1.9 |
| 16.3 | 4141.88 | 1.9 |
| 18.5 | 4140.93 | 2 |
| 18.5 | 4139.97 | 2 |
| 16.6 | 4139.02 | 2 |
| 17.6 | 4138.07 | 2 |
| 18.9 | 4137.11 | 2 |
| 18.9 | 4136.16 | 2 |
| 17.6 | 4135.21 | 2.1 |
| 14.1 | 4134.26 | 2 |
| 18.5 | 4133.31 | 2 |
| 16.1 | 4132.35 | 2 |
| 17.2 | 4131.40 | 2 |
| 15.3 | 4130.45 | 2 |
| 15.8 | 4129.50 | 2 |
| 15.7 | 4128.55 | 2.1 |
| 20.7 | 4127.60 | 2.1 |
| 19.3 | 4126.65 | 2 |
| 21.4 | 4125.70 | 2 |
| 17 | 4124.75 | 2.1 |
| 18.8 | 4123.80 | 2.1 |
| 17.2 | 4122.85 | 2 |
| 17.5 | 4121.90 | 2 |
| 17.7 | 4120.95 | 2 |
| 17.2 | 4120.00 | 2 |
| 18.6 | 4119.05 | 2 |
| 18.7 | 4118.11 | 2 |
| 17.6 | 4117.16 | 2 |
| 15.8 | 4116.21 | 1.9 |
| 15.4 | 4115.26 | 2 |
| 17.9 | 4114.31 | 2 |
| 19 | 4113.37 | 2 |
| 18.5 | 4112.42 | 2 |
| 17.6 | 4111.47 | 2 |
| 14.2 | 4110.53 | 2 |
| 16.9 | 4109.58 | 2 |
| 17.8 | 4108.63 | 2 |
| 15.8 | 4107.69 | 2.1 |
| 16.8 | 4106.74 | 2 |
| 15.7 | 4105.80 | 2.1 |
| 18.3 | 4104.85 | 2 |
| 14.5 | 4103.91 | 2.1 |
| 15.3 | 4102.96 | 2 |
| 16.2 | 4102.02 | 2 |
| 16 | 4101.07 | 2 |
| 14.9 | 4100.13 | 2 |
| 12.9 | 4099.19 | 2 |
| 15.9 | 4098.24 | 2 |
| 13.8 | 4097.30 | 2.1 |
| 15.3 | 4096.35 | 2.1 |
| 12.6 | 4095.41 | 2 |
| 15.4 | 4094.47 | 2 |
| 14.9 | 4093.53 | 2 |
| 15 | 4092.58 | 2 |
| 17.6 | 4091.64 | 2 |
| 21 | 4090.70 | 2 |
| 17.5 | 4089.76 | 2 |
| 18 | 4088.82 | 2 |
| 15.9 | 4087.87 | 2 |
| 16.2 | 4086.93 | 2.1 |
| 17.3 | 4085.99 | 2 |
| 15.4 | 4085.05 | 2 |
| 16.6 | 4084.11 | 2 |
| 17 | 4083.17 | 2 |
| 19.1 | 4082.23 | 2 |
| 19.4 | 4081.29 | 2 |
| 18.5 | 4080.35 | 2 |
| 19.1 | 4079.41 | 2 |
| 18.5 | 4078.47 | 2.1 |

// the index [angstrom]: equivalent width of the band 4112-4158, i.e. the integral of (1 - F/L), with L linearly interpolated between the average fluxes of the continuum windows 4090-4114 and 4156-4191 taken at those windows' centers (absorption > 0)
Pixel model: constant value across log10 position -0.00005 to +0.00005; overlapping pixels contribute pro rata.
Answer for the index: -2.3 angstrom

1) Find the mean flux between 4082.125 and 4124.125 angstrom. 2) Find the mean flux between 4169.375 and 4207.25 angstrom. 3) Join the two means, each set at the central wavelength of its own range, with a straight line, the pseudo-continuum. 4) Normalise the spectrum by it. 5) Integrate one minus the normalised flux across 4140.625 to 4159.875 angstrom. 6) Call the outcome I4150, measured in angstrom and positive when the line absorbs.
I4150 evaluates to 0.6 angstrom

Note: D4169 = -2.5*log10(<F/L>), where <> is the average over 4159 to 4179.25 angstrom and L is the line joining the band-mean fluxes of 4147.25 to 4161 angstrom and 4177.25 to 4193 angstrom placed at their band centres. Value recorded 0.016 mag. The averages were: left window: 16.6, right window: 16.5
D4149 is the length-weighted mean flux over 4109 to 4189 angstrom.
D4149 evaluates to 16.8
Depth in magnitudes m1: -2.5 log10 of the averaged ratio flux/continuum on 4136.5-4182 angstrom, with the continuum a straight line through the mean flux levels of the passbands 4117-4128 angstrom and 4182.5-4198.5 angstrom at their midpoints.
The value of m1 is 0.08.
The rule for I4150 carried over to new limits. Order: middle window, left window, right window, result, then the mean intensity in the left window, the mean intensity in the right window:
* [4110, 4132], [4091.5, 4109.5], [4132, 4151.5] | -2.08 angstrom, 15.5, 16.6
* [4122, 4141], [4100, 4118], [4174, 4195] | -1.15 angstrom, 16.6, 16.8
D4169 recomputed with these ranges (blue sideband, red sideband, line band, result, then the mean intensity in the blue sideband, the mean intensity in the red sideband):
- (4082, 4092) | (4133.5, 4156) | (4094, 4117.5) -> 0.07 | 17.4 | 16.5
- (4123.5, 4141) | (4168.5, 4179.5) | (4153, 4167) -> -0.07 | 17.7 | 15.4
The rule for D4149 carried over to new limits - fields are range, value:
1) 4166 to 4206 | 16.6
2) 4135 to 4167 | 16.9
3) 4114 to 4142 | 17.6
